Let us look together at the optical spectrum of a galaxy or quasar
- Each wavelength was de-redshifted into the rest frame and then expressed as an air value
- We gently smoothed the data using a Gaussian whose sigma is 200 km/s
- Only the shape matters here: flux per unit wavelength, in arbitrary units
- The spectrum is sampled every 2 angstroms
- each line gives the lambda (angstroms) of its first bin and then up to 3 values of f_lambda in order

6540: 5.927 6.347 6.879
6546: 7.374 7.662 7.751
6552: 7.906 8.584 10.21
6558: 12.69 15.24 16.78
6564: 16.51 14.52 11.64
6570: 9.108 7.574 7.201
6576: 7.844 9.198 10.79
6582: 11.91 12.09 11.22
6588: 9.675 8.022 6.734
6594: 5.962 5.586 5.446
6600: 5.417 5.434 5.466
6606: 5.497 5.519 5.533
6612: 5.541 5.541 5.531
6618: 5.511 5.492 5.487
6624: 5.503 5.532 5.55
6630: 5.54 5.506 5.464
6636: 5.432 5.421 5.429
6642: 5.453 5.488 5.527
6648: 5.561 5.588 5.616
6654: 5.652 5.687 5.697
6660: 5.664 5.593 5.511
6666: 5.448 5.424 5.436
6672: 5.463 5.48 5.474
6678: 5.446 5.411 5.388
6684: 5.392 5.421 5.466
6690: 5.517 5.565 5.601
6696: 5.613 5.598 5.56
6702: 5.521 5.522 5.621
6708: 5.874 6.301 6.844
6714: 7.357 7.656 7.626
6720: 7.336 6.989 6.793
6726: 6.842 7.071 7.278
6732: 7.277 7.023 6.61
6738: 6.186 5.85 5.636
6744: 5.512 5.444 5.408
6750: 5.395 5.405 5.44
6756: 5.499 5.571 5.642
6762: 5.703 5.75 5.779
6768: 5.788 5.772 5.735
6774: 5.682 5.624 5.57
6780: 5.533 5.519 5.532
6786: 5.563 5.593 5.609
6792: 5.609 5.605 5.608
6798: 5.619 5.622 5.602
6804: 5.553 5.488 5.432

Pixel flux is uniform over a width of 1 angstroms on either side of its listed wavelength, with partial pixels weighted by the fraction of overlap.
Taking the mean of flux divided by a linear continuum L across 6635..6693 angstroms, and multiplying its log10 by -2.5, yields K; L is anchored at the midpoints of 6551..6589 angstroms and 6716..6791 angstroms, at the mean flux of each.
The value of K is 0.469 mag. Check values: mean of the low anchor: 11.1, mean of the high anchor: 6.04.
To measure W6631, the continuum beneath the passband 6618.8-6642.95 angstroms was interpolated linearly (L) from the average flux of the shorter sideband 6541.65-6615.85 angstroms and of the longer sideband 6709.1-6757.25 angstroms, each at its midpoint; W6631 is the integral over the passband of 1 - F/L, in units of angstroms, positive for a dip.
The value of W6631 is 7.5 angstroms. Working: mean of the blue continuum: 8.7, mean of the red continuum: 6.44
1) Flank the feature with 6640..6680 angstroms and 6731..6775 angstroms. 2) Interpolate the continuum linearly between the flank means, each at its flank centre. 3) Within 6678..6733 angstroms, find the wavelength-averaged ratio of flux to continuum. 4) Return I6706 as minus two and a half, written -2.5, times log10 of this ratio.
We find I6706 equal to -0.10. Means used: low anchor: 5.53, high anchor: 5.82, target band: 6.22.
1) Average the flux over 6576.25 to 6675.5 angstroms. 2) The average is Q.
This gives 6.26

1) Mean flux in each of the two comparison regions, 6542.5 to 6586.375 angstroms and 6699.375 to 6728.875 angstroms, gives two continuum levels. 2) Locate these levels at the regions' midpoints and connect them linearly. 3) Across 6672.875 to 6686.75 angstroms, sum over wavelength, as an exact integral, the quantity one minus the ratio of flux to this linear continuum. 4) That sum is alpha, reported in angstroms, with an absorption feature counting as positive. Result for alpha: 3.8 angstroms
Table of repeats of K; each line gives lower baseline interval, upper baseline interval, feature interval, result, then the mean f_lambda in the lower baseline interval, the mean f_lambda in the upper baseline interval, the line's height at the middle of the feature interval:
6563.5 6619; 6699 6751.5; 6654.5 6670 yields 0.271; 8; 6.4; 7.15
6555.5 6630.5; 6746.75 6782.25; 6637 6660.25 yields 0.310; 8.27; 5.6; 7.4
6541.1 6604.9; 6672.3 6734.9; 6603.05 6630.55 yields 0.430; 9.22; 6.18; 8.2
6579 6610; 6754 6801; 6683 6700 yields 0.184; 7.58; 5.63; 6.55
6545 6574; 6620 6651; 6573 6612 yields 0.144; 10.8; 5.5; 8.52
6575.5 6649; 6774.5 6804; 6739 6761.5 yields 0.050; 6.53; 5.59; 5.79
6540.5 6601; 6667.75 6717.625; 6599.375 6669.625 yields 0.329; 9.43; 5.79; 7.53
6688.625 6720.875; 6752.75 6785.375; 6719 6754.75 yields -0.070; 6.18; 5.63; 5.91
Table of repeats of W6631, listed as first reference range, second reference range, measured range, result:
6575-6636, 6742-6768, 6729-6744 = -2.0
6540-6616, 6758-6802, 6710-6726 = -1.4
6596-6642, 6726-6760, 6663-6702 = 2.0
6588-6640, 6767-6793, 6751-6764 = 0.2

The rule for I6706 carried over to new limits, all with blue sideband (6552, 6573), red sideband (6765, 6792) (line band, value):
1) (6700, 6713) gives 0.30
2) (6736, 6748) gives 0.17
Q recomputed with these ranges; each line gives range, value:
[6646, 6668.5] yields 5.59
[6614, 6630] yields 5.52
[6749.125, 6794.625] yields 5.61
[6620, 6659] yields 5.53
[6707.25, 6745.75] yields 6.72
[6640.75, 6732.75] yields 5.94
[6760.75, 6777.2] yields 5.73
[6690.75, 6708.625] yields 5.6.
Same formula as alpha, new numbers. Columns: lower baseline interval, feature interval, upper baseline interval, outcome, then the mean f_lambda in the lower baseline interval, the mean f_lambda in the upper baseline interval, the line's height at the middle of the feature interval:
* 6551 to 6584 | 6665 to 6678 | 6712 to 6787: 4.4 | 11.1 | 6.13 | 8.27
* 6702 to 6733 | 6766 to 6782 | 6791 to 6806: 0.8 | 6.78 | 5.59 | 5.95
